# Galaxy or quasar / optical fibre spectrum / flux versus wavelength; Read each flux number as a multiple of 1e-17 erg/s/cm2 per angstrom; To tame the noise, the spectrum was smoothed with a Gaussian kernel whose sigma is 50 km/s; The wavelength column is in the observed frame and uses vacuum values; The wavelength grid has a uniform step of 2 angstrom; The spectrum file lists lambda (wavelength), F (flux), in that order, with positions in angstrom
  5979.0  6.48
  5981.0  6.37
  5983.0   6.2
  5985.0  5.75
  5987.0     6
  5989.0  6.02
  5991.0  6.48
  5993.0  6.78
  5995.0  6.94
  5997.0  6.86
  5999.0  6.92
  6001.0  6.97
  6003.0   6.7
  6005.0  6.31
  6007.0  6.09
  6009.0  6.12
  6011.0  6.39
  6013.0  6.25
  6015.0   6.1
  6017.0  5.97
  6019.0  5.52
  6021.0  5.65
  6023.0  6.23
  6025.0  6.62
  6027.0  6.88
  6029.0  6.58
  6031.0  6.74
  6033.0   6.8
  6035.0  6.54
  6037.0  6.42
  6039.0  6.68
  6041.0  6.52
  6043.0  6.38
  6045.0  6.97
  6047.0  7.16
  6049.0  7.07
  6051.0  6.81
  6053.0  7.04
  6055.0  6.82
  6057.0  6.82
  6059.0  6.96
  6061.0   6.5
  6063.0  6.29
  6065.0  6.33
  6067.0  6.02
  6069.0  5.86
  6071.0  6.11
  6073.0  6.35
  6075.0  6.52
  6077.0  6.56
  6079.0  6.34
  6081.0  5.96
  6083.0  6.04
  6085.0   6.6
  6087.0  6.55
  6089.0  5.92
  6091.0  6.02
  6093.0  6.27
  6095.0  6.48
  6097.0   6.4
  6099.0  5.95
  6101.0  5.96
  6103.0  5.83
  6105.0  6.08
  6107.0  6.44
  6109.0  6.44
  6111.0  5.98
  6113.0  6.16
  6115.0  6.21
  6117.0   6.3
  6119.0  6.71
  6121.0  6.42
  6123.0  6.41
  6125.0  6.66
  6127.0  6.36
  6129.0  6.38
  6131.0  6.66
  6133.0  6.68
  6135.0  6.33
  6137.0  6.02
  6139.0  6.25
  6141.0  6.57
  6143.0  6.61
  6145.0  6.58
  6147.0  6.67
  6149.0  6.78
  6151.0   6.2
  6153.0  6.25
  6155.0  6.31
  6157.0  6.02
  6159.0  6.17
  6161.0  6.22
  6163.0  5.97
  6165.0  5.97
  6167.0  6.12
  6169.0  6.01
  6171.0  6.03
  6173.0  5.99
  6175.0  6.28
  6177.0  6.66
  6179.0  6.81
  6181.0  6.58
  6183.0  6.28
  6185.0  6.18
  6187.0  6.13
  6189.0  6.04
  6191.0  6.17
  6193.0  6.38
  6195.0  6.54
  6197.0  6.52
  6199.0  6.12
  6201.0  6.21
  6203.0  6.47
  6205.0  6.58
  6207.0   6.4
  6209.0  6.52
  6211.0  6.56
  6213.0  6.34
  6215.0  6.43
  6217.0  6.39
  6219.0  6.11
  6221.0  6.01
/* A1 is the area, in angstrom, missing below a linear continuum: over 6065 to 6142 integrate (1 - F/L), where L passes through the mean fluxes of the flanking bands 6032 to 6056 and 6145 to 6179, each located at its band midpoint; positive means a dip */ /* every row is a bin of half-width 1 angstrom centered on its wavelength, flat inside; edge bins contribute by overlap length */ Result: 2.6 angstrom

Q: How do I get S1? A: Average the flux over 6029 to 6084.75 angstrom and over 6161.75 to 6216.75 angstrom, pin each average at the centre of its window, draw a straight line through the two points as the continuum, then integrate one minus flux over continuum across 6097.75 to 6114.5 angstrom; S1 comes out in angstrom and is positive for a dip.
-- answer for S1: 0.9 angstrom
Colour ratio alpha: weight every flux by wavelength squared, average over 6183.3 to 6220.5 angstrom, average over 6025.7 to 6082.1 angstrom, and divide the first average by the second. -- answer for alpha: 1.01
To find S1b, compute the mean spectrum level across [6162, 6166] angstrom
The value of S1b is 5.97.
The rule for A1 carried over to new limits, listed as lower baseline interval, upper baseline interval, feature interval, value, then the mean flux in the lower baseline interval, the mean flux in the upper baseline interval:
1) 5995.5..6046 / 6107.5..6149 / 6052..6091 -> 0.32 angstrom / 6.45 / 6.43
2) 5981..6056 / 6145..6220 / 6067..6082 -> 0.47 angstrom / 6.49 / 6.31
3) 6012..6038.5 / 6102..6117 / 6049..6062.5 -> -1.17 angstrom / 6.34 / 6.17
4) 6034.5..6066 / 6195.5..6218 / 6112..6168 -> 1.58 angstrom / 6.71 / 6.42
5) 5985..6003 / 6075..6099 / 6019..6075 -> -1.17 angstrom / 6.58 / 6.28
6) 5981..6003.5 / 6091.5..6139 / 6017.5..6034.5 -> 0.20 angstrom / 6.5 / 6.31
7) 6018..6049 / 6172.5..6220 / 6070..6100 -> 0.96 angstrom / 6.53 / 6.37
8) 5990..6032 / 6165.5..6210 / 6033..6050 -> -0.82 angstrom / 6.43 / 6.32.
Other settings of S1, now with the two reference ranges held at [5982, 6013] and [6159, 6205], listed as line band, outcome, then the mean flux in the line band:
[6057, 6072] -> 0.1 angstrom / 6.33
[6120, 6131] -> -0.3 angstrom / 6.47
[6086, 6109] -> 0.6 angstrom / 6.18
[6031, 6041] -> -0.3 angstrom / 6.61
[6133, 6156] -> -0.5 angstrom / 6.43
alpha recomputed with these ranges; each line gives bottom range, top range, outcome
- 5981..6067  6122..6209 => 1.02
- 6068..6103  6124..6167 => 1.04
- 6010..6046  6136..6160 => 1.03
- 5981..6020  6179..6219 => 1.07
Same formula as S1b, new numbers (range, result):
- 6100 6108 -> 6.08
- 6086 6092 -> 6.16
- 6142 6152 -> 6.57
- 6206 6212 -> 6.49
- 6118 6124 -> 6.51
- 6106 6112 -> 6.29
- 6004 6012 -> 6.23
